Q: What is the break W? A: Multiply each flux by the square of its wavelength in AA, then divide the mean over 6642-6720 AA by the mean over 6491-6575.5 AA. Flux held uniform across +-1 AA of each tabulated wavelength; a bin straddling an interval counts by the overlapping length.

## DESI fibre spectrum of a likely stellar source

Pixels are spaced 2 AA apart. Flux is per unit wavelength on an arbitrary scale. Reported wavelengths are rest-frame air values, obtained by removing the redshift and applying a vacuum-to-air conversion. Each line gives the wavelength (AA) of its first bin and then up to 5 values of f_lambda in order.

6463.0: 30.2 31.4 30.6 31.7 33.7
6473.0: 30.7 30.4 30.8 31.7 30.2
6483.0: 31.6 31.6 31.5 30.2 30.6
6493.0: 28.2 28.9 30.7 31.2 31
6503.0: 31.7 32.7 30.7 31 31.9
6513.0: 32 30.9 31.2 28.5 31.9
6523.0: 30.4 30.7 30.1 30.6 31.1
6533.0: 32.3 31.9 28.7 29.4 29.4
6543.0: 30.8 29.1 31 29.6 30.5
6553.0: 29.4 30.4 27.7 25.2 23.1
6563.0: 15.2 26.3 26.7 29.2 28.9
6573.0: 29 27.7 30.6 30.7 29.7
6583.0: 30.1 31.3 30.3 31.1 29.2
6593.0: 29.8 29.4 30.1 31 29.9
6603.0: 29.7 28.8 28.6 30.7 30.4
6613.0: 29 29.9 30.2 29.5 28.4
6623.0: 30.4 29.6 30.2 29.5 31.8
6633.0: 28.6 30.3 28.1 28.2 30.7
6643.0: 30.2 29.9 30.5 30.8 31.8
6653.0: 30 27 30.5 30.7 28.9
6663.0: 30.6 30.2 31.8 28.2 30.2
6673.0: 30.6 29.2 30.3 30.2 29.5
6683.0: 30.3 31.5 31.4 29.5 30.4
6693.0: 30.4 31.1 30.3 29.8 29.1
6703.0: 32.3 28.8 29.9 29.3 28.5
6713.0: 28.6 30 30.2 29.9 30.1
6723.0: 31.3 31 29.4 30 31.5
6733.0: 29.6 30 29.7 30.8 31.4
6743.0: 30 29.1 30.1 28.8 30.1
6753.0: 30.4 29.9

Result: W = 1.07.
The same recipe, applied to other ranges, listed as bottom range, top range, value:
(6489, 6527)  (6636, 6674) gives 1.02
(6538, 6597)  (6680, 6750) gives 1.10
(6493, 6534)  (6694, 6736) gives 1.03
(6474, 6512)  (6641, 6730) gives 1.03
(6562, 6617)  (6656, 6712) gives 1.07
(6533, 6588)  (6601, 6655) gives 1.06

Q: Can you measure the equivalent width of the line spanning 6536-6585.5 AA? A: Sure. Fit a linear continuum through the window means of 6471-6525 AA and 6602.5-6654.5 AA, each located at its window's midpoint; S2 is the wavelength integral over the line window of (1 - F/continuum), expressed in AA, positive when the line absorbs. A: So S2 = 3.3 AA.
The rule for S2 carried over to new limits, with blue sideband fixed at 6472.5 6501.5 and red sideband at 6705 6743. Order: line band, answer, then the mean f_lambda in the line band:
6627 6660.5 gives 0.4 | 29.9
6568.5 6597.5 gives 0.5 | 29.8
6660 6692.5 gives 0.0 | 30.2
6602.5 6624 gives 0.5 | 29.6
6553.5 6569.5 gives 2.6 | 25.5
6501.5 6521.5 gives -0.4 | 31.2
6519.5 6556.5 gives 0.2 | 30.3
